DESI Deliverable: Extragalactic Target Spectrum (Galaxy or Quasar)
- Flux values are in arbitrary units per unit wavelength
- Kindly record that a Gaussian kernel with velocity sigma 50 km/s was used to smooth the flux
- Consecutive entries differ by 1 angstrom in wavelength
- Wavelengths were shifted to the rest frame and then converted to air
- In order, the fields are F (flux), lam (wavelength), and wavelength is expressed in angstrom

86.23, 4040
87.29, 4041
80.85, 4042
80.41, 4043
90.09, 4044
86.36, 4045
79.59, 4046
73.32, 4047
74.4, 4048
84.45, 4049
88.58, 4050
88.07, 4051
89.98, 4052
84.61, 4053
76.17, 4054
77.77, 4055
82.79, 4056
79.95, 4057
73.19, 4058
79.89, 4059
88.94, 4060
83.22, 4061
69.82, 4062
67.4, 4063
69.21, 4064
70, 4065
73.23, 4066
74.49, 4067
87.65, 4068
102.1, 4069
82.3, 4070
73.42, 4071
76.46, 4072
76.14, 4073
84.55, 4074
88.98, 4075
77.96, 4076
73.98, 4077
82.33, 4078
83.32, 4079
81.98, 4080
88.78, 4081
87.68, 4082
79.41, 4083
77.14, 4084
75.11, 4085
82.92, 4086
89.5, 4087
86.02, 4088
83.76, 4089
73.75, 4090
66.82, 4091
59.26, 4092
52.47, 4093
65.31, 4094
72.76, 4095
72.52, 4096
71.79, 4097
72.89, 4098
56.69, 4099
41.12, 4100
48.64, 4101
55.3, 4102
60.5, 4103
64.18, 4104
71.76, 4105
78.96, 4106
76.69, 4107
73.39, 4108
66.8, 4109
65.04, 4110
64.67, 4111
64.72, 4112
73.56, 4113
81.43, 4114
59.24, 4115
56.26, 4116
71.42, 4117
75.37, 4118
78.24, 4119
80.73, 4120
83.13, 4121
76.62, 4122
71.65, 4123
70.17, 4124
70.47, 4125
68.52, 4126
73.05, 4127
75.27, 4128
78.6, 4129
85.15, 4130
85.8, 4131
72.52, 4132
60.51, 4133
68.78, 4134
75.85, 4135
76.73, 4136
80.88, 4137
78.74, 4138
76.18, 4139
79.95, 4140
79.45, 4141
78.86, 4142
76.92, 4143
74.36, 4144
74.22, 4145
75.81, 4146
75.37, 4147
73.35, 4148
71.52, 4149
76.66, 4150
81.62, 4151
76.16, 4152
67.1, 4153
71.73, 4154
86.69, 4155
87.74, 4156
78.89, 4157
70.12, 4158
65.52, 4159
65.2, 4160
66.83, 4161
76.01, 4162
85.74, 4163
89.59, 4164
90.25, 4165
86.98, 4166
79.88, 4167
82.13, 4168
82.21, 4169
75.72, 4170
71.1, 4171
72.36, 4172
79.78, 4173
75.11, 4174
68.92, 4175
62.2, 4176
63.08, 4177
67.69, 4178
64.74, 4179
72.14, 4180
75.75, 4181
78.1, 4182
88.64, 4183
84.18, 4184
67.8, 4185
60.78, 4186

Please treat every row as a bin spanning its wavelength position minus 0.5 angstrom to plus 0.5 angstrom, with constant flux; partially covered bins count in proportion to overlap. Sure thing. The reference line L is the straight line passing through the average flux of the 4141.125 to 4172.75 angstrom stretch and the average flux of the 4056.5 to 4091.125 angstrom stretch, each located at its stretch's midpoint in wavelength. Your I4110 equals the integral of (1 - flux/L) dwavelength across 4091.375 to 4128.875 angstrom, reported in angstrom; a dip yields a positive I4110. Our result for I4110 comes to 5.0 angstrom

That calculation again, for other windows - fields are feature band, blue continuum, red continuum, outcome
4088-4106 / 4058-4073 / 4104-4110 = 2.1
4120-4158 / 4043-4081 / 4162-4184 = 1.0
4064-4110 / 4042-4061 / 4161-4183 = 3.6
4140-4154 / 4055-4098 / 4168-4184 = -0.1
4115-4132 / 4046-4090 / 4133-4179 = 0.7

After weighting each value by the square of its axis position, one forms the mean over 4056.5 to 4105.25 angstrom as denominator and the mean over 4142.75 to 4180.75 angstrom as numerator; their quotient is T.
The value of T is 1.0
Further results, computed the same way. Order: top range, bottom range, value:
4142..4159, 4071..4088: 0.96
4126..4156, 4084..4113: 1.13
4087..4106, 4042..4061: 0.83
